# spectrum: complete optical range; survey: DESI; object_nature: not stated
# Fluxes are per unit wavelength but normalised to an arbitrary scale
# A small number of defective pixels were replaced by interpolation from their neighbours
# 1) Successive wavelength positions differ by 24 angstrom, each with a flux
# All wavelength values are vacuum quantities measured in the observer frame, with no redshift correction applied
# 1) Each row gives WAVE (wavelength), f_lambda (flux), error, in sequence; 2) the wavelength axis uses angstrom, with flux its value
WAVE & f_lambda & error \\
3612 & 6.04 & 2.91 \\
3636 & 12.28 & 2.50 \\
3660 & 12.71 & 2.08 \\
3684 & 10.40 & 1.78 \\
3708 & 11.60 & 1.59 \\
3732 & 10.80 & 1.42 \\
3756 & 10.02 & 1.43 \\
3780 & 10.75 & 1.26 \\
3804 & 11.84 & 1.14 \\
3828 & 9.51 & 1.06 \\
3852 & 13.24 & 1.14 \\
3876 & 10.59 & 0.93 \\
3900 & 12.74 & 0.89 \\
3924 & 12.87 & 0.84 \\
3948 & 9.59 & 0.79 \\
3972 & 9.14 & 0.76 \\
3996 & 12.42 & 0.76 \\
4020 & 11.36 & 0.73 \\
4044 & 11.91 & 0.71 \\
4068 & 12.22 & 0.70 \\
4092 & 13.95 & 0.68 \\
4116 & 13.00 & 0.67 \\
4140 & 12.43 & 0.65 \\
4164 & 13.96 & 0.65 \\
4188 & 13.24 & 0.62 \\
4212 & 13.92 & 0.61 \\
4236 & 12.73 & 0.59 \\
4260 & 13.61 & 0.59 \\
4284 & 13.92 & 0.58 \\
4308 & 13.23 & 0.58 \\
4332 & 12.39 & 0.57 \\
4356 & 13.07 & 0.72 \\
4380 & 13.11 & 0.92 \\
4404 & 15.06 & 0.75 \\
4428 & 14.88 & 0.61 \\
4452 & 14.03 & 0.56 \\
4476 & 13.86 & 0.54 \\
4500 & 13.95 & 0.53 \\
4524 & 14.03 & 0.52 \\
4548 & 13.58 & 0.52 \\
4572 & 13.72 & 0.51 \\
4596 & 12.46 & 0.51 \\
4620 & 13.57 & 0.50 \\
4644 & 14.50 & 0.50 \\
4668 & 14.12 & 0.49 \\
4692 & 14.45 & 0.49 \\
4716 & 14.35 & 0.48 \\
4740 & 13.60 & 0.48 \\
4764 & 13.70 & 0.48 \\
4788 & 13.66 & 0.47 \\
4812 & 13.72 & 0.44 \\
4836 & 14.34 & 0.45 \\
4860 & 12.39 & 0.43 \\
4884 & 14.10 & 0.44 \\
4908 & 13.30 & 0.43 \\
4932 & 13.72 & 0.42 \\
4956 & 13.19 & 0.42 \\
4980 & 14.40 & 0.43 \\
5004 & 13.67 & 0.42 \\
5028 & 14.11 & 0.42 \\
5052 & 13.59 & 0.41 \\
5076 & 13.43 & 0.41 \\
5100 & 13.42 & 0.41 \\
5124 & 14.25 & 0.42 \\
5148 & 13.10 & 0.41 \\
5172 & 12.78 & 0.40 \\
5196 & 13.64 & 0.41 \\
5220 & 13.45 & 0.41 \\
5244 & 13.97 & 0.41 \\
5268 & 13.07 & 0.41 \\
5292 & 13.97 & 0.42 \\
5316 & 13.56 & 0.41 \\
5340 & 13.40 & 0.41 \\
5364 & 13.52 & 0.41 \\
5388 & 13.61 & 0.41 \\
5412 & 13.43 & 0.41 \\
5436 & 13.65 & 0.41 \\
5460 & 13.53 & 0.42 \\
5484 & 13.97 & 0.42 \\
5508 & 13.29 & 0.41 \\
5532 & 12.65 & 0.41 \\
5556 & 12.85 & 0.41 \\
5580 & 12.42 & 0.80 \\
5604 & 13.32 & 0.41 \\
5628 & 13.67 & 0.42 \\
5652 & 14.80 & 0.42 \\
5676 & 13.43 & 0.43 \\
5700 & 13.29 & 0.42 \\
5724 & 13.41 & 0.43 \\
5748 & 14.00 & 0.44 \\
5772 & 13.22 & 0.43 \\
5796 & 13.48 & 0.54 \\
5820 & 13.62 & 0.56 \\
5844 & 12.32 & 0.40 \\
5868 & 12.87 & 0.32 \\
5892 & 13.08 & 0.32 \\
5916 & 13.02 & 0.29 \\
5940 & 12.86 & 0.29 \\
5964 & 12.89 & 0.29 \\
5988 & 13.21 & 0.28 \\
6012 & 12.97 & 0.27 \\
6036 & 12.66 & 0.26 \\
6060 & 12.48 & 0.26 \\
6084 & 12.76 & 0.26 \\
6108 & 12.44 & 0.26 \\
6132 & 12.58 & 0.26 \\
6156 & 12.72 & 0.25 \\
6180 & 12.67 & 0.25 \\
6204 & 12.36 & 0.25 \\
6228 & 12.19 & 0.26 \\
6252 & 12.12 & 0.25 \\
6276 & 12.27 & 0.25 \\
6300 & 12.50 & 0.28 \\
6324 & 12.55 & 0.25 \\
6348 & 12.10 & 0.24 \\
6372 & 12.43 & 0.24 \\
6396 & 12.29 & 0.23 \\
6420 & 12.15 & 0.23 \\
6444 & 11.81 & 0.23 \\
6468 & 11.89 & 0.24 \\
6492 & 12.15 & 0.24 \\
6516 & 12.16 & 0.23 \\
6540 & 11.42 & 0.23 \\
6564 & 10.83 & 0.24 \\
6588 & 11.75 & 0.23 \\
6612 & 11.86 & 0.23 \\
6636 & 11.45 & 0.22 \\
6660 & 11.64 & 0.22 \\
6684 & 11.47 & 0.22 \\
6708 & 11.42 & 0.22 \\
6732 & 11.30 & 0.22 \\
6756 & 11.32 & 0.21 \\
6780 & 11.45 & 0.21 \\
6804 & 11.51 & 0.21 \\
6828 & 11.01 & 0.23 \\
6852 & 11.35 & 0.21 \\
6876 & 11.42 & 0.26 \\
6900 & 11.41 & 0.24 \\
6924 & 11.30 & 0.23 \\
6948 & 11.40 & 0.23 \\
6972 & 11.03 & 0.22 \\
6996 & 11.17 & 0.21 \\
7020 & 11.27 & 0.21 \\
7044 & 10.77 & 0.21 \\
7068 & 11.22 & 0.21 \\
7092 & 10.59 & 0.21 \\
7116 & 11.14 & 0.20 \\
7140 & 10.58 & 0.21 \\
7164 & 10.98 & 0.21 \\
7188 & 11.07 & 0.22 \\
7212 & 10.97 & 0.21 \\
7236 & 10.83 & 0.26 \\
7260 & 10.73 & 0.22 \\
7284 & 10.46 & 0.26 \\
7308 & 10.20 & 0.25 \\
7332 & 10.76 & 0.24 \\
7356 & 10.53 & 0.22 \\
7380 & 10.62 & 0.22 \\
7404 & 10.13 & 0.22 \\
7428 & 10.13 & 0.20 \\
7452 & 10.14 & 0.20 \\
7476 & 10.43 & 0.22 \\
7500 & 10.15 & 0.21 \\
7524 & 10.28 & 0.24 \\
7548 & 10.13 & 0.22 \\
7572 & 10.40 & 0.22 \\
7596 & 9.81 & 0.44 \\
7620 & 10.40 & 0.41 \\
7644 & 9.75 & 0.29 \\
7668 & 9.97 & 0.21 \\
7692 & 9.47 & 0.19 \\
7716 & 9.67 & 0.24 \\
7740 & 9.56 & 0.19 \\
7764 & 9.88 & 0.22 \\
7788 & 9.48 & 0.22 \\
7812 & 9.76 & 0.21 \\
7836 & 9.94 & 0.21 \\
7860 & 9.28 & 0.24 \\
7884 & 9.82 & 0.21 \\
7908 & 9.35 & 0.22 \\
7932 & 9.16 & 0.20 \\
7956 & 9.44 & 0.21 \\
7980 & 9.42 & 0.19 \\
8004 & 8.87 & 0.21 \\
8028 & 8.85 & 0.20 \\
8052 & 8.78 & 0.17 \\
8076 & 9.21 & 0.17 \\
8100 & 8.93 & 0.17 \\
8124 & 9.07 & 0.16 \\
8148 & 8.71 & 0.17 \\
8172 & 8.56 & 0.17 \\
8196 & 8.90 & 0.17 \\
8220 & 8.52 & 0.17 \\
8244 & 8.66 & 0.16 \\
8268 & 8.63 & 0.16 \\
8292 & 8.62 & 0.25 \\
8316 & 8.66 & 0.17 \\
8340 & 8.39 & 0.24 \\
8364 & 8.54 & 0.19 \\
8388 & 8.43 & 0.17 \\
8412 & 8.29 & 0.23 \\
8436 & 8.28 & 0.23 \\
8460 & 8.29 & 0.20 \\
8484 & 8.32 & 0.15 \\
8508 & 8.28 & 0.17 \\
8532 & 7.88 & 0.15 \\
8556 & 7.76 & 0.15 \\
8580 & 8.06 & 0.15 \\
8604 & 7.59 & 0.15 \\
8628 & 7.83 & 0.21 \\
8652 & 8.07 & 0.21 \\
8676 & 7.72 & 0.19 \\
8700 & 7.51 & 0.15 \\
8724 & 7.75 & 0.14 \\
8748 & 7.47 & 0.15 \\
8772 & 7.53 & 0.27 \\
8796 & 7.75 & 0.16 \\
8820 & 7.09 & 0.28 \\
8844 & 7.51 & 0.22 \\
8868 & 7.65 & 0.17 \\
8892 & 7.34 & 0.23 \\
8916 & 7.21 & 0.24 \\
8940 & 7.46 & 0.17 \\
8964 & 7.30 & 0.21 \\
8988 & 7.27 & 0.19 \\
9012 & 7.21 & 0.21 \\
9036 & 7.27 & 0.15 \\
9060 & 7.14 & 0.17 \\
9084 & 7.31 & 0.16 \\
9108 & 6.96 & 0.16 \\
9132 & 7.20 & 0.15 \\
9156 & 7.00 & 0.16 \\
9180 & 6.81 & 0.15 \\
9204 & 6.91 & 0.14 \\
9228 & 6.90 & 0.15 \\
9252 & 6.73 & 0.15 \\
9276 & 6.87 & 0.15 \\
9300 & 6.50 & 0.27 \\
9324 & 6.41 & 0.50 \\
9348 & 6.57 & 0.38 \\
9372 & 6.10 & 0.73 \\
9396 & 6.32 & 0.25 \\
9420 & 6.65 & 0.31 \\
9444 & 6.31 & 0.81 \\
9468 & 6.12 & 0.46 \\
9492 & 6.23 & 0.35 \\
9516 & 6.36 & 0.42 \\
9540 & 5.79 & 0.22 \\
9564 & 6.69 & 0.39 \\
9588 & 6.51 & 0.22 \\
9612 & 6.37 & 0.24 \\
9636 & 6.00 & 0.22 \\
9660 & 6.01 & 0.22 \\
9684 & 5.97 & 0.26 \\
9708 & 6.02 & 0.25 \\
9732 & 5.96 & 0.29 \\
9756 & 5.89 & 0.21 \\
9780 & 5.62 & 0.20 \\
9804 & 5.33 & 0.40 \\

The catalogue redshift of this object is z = 0.00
